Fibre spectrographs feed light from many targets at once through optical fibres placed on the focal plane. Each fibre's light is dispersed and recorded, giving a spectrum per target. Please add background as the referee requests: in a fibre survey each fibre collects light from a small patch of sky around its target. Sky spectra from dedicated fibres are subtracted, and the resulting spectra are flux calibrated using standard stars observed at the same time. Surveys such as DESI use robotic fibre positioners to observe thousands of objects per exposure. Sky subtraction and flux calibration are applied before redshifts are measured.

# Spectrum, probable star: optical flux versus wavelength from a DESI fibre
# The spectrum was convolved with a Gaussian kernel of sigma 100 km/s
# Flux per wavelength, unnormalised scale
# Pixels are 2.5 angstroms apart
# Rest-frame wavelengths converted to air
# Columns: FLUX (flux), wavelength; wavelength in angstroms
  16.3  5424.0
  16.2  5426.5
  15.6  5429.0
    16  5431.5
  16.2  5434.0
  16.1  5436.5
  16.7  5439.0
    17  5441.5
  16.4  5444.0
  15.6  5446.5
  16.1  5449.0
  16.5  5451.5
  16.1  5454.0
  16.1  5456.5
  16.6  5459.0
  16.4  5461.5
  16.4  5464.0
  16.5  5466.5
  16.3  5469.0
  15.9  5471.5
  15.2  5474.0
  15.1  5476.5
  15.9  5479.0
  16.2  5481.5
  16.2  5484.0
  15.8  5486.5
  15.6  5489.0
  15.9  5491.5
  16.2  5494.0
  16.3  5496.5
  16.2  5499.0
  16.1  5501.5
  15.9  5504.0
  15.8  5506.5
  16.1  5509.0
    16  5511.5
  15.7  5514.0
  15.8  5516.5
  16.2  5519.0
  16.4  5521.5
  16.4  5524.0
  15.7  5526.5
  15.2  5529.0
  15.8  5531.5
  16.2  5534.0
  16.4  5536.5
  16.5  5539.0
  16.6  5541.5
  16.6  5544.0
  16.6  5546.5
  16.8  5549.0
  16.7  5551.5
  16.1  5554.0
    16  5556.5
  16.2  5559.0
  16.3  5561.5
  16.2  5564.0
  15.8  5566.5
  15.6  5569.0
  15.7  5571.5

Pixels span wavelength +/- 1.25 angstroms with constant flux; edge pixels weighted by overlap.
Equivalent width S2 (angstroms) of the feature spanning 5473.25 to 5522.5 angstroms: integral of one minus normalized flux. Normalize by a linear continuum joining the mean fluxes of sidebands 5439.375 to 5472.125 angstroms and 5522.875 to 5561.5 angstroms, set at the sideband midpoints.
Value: 1.1 angstroms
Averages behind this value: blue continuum 16.3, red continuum 16.3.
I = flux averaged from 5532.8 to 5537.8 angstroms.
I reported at 16.3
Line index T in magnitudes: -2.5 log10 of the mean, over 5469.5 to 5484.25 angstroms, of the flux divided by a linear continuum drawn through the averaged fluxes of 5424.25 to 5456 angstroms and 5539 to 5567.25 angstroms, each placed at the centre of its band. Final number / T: 0.03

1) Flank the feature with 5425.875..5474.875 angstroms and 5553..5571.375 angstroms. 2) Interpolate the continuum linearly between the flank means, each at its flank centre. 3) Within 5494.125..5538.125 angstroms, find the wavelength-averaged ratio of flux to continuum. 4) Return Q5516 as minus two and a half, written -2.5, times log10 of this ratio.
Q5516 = 0.00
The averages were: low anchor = 16.2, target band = 16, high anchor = 16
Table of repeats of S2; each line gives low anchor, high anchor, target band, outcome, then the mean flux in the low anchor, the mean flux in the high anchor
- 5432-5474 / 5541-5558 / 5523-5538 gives 0.4 angstroms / 16.3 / 16.5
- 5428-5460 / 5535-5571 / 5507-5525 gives 0.2 angstroms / 16.2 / 16.3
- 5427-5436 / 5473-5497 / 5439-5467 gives -0.8 angstroms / 16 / 15.8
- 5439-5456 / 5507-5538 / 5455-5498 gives 0.4 angstroms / 16.3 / 16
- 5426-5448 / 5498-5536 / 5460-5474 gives -0.1 angstroms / 16.2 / 16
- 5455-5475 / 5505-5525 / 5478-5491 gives 0.2 angstroms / 16.2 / 16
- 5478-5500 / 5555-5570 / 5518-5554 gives -0.6 angstroms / 16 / 16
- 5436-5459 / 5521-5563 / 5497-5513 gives 0.3 angstroms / 16.3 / 16.3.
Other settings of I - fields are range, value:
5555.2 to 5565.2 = 16.2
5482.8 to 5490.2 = 15.9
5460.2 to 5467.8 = 16.4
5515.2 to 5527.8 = 16.1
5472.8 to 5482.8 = 15.6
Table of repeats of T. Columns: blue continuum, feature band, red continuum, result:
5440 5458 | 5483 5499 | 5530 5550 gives 0.02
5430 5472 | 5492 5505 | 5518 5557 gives 0.01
